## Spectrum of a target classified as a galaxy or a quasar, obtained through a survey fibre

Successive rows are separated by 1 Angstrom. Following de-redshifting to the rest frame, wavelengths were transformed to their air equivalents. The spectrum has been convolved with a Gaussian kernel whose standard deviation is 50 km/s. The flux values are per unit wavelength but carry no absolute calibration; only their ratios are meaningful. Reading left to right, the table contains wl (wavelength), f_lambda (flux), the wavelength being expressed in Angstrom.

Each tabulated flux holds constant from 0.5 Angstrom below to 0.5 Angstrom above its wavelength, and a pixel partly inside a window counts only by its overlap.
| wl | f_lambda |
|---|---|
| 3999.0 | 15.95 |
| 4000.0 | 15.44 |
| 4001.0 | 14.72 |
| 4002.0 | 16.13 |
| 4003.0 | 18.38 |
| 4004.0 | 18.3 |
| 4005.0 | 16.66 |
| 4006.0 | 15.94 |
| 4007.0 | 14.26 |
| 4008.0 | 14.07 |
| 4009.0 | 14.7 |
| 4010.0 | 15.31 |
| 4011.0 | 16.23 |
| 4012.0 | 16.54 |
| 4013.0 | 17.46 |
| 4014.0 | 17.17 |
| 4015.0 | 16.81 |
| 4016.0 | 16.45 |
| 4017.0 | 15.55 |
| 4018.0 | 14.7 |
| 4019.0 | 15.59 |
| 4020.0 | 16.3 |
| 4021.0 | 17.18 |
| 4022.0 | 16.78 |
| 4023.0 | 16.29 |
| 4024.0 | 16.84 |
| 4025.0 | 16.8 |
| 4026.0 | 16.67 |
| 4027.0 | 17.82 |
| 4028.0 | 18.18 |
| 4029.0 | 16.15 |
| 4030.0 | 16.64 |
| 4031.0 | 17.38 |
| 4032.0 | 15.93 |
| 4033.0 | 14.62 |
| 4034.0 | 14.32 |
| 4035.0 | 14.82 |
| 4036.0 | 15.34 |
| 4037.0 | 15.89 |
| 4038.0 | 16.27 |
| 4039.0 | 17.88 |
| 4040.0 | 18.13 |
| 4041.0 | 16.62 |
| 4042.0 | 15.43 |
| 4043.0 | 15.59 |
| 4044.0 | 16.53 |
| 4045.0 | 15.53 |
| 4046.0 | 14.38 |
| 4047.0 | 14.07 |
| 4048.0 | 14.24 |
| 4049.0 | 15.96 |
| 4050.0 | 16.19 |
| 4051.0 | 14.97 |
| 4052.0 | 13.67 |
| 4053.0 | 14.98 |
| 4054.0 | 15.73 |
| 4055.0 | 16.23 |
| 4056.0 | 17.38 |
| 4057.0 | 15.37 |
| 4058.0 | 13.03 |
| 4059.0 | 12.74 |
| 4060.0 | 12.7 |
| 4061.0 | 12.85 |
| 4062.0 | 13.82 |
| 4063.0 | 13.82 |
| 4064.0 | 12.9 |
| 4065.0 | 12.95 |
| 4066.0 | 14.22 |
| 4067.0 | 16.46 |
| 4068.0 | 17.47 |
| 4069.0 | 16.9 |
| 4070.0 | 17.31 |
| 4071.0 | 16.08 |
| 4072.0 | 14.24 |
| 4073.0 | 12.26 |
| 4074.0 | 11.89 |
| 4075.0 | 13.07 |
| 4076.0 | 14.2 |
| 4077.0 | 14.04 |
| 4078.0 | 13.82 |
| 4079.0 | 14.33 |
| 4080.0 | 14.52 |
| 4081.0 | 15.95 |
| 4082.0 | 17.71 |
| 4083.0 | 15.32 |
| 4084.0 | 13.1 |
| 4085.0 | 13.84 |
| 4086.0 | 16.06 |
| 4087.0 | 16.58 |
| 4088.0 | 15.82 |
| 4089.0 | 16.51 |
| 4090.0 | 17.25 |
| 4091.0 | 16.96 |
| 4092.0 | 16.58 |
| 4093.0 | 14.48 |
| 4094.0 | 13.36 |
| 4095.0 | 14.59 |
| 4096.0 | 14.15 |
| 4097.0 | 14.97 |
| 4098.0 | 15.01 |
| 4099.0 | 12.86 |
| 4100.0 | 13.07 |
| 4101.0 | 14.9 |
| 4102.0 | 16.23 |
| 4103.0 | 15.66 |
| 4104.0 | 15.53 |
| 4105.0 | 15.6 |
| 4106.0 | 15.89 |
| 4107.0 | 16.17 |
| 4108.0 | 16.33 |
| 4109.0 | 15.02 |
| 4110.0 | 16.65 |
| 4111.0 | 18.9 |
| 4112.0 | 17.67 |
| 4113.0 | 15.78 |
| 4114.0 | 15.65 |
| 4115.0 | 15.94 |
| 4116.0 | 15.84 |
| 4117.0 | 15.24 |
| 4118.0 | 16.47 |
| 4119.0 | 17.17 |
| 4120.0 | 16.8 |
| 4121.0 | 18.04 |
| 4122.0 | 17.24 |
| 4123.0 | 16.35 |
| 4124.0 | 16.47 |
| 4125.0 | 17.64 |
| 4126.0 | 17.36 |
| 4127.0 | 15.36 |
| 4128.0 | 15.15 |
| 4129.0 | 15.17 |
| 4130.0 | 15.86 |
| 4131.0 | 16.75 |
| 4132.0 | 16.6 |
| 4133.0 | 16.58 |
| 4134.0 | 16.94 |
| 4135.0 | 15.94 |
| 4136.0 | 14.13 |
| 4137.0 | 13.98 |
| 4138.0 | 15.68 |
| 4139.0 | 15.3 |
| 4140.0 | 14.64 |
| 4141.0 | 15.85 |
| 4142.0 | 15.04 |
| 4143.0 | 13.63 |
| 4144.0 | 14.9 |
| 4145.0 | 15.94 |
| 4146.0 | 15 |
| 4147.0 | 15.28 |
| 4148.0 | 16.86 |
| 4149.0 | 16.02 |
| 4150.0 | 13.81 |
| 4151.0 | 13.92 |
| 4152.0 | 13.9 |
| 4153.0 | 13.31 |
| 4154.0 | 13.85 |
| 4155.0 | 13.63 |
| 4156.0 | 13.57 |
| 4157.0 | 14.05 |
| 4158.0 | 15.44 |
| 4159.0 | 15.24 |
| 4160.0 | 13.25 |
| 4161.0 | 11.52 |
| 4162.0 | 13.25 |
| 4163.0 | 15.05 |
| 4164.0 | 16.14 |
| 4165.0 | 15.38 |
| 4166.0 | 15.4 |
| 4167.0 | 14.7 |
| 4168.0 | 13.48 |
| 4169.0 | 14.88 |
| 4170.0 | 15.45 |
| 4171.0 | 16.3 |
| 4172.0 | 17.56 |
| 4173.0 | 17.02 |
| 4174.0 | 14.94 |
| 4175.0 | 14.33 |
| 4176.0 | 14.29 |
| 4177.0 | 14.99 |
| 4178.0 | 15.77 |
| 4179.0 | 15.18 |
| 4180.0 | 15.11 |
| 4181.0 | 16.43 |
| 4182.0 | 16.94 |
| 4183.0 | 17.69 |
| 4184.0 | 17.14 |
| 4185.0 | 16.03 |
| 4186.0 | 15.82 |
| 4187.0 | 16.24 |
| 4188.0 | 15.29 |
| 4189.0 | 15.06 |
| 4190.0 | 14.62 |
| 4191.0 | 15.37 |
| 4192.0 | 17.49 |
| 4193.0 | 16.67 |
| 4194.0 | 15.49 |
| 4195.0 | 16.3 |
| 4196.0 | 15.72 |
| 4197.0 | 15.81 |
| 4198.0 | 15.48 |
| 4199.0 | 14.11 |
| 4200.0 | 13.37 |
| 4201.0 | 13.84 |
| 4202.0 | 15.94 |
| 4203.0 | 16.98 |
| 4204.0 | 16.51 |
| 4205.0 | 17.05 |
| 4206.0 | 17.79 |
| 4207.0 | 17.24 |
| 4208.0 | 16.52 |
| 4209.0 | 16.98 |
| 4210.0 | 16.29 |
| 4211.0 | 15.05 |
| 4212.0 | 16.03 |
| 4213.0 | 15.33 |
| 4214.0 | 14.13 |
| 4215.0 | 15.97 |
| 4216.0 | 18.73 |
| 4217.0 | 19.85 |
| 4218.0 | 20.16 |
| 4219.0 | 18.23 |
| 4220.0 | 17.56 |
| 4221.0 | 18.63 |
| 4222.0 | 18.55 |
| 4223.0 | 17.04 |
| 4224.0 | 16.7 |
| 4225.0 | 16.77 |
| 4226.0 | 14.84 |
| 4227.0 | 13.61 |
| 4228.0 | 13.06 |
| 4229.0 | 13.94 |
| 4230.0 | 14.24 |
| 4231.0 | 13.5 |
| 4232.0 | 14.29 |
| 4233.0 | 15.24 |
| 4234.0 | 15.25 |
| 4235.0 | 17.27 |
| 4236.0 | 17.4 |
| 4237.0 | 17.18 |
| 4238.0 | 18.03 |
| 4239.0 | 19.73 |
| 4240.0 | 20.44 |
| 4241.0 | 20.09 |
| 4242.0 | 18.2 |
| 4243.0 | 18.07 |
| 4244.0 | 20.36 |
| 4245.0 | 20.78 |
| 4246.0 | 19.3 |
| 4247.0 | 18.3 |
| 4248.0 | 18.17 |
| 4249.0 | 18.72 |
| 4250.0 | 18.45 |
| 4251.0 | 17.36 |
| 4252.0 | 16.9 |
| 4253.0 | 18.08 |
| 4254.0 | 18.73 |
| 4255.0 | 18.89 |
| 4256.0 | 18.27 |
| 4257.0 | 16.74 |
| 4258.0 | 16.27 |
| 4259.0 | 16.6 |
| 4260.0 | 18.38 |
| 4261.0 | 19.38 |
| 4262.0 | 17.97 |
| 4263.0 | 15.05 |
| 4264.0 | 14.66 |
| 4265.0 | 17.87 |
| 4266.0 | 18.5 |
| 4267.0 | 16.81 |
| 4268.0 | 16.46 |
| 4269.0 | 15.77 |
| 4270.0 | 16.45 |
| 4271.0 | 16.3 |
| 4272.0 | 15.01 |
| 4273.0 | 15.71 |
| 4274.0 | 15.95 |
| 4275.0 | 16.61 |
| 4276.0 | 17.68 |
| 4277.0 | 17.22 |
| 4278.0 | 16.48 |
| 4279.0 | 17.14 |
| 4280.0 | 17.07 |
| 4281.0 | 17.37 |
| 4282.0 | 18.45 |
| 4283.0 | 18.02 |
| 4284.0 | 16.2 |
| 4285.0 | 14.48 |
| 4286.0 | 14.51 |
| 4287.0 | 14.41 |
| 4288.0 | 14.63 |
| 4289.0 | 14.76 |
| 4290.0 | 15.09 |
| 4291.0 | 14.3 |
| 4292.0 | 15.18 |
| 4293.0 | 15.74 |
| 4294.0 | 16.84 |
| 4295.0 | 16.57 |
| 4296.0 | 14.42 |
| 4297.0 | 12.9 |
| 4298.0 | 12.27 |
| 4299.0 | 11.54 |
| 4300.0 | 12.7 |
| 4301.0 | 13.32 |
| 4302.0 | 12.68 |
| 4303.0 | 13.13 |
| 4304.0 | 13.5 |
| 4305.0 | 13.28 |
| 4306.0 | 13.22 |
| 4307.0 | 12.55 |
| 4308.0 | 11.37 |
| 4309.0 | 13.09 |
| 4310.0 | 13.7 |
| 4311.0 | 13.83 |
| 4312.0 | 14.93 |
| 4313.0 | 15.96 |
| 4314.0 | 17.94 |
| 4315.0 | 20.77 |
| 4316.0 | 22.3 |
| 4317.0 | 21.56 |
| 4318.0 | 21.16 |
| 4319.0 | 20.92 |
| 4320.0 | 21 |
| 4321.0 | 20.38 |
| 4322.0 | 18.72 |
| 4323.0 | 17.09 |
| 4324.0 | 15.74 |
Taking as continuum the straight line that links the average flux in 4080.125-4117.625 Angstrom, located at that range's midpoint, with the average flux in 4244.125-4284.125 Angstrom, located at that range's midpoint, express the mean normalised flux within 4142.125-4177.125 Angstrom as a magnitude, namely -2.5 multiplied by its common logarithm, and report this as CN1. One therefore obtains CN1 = 0.105 mag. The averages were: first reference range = 15.6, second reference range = 17.4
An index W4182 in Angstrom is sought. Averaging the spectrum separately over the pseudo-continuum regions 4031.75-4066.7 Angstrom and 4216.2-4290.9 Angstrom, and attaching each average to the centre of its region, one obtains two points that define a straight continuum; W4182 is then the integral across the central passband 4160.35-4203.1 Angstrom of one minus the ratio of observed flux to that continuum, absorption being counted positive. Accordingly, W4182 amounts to 2.3 Angstrom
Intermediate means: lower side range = 15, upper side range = 17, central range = 15.4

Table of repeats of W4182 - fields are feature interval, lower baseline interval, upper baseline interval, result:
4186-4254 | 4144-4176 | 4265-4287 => -4.49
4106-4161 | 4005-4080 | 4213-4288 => 1.87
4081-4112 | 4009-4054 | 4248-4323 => 1.08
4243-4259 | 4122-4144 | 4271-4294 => -2.33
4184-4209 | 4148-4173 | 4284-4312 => -2.53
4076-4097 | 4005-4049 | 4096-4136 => 1.06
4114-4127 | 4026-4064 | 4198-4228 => -0.60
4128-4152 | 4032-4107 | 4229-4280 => 0.85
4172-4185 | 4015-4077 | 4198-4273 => 0.47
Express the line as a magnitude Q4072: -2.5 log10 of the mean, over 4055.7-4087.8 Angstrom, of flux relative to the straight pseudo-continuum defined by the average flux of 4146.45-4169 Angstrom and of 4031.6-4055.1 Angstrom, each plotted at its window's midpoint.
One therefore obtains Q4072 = 0.049 mag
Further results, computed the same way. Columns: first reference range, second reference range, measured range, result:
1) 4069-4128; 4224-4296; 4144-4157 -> 0.097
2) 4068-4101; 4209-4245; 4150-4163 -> 0.156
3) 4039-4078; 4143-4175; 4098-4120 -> -0.072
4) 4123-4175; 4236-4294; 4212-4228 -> -0.034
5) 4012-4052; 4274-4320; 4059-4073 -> 0.104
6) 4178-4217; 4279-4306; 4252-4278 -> -0.126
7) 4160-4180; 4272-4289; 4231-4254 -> -0.138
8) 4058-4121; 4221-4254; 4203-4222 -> -0.017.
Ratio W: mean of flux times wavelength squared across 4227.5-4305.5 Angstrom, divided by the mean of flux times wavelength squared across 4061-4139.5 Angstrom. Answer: 1.14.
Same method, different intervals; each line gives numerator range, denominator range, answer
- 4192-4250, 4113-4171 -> 1.14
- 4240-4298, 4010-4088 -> 1.22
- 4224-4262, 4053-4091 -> 1.27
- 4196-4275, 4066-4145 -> 1.16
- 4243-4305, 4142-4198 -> 1.13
